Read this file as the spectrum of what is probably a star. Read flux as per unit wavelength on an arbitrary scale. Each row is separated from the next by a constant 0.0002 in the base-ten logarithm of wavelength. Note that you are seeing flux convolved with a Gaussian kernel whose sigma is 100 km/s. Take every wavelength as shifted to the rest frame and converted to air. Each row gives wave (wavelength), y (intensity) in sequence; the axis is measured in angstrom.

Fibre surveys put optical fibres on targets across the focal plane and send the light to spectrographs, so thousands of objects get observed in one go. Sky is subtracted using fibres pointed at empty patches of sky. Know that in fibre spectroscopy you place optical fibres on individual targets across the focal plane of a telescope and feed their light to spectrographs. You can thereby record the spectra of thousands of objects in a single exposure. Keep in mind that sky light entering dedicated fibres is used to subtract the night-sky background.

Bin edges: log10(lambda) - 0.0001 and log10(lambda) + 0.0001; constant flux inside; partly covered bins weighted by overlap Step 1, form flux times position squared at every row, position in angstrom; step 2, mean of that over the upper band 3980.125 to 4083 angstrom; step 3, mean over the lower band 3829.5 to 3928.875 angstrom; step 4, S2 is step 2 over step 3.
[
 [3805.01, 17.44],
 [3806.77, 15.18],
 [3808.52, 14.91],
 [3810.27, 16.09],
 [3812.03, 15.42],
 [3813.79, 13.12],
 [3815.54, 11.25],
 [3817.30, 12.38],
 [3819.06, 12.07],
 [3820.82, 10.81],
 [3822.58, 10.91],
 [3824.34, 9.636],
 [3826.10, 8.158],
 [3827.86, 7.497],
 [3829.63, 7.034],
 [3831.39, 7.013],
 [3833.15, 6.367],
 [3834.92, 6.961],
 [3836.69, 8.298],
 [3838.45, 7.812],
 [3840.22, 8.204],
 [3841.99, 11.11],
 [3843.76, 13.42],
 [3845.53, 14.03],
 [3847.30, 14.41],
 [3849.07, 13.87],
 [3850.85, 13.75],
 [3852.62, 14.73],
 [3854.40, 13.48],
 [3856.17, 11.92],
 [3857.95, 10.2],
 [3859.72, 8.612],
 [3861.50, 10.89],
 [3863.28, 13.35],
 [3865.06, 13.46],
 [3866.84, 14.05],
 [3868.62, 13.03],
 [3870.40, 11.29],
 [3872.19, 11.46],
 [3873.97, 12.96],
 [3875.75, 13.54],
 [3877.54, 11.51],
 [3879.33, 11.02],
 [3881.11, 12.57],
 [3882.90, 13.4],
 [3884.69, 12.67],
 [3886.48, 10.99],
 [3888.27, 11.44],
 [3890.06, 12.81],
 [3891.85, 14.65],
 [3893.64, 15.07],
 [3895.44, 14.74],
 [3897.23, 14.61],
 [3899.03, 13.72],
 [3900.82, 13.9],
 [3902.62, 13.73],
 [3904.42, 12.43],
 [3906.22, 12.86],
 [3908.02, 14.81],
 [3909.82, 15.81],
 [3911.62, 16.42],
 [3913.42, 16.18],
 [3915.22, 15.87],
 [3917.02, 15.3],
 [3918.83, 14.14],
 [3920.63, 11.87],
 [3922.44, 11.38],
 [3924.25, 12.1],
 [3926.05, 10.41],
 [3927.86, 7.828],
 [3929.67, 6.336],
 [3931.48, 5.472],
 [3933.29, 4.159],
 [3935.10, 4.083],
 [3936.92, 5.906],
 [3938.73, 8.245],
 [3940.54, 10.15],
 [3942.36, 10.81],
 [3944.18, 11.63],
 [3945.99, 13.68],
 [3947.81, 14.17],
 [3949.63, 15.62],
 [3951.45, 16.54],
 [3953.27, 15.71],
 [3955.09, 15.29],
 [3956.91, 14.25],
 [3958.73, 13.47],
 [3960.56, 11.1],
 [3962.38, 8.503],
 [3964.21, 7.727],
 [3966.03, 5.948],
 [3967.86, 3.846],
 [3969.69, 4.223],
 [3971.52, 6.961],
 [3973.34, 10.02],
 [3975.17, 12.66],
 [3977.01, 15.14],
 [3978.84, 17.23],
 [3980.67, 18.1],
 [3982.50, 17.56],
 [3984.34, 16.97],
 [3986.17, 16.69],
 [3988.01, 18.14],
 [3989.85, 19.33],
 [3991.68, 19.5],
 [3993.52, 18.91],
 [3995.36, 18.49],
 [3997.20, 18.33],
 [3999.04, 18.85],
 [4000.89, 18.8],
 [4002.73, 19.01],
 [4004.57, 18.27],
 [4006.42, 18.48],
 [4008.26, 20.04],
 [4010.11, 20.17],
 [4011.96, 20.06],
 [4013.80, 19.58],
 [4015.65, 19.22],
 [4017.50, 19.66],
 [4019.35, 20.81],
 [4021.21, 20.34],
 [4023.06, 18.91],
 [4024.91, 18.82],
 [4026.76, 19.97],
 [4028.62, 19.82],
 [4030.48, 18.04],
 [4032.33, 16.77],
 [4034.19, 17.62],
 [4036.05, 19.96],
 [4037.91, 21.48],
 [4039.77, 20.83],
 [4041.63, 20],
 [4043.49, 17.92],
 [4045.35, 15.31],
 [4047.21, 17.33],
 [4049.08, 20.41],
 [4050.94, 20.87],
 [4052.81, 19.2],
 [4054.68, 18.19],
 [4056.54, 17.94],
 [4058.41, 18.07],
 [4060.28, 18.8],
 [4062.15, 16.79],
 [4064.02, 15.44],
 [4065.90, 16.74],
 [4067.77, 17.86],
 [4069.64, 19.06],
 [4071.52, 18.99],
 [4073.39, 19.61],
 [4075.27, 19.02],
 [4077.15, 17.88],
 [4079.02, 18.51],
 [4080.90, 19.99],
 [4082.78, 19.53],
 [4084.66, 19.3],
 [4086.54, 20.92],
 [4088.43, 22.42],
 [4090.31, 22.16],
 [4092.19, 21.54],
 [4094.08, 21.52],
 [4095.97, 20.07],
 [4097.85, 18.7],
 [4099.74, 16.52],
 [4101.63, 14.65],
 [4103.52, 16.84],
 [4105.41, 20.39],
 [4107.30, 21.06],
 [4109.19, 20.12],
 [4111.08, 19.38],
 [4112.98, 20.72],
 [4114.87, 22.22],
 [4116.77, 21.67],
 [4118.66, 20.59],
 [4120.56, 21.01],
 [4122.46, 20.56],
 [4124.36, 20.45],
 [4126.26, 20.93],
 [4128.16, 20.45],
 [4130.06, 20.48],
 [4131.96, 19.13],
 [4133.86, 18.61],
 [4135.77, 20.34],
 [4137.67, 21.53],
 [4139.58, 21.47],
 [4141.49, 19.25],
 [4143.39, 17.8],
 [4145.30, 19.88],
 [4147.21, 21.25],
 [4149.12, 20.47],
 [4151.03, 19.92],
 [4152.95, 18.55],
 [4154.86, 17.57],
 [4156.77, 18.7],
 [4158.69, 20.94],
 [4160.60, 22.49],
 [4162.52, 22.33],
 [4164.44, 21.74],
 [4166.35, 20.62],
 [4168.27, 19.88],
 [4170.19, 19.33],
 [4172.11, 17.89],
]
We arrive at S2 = 1.64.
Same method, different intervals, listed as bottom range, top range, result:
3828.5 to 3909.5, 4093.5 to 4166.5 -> 1.89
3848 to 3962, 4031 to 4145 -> 1.72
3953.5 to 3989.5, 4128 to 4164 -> 1.75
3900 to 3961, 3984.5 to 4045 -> 1.65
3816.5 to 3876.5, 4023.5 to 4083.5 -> 1.87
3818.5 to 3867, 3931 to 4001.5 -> 1.28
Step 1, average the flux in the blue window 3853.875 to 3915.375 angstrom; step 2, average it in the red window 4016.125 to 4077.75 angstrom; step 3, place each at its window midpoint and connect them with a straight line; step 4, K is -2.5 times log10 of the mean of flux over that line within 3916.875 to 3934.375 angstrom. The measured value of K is 0.44 mag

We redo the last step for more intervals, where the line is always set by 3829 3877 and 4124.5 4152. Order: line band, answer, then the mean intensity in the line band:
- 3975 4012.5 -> -0.16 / 18.2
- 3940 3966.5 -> 0.16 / 12.4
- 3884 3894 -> -0.03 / 12.8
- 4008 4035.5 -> -0.17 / 19.3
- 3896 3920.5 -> -0.12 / 14.5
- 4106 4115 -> -0.07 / 20.6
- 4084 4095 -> -0.15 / 21.4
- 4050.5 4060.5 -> -0.07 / 18.7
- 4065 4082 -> -0.03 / 18.6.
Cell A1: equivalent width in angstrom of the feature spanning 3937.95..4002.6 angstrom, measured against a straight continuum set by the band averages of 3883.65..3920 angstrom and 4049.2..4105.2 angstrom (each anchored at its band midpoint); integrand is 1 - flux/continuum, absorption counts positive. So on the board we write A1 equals 8.75 angstrom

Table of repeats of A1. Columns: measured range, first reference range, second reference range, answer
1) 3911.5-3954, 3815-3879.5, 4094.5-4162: 7.6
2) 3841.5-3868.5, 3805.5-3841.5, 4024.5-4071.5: -2.7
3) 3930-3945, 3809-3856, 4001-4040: 7.9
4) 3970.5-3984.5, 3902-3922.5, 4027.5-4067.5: 1.9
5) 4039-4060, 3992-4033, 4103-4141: 0.9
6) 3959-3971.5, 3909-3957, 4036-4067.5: 5.8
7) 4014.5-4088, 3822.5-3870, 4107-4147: -4.7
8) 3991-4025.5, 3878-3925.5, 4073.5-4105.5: -4.9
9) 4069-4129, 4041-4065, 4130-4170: -2.6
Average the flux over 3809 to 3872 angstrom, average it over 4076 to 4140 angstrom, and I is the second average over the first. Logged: 1.77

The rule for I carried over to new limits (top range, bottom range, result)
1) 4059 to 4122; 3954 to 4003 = 1.36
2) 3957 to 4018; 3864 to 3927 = 1.16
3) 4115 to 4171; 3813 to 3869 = 1.85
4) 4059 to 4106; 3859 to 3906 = 1.48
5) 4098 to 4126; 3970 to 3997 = 1.24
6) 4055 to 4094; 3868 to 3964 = 1.56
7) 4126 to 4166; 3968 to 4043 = 1.14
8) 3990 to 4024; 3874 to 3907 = 1.47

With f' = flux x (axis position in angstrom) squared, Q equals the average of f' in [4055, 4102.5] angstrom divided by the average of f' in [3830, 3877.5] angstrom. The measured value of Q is 1.8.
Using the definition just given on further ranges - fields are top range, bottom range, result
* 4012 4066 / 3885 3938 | 1.67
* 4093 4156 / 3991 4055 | 1.09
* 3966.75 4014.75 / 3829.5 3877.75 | 1.54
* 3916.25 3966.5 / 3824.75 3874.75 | 1.03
